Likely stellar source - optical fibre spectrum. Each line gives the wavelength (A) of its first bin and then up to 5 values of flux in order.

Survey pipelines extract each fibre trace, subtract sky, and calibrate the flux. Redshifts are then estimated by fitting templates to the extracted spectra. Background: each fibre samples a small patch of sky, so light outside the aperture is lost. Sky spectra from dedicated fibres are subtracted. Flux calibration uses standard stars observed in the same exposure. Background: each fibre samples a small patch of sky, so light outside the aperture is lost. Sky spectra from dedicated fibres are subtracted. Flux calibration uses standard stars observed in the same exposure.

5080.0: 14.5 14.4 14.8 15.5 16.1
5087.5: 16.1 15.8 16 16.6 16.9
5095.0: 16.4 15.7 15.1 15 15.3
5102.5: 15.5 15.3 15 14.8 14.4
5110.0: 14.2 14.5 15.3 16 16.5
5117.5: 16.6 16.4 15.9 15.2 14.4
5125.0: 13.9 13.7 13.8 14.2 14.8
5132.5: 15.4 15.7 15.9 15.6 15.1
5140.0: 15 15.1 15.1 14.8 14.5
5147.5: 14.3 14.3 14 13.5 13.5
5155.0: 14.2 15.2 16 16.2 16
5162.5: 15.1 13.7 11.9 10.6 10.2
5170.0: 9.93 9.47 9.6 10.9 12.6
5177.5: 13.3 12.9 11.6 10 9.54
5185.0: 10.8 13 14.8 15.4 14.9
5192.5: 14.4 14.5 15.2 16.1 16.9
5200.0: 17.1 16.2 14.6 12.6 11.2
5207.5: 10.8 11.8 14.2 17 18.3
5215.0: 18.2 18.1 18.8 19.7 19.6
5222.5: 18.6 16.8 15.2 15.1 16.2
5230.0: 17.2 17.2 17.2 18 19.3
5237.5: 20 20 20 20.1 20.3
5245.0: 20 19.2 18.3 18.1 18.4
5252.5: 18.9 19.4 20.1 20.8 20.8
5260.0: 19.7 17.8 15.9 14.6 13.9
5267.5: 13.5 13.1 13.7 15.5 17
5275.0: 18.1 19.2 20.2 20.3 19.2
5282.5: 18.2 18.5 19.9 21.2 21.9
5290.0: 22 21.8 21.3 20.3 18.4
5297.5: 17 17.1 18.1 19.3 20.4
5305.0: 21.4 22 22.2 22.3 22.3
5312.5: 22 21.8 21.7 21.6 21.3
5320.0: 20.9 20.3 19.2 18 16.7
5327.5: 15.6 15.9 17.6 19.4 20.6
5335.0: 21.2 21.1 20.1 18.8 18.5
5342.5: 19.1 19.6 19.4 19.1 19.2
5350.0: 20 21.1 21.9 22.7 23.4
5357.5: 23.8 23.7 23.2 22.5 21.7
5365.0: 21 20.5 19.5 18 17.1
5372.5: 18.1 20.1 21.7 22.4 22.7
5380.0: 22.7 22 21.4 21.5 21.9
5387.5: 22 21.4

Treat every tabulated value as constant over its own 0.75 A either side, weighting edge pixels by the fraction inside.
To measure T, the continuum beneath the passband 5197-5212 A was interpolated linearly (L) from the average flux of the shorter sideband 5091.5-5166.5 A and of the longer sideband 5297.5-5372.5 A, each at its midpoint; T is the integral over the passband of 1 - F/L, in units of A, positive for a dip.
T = 2.4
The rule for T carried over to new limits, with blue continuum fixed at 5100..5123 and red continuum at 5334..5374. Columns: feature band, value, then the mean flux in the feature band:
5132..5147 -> 0.72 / 15.2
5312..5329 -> 0.09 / 19.7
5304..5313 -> -1.11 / 22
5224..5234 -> 0.81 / 16.4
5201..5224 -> 2.02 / 16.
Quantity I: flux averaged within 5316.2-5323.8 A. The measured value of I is 20.6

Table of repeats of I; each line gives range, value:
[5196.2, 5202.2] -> 16.6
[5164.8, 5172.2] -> 10.4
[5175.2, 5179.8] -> 12.9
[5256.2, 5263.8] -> 19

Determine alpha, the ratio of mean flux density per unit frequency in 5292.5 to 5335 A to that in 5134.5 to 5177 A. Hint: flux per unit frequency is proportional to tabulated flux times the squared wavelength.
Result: 1.54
